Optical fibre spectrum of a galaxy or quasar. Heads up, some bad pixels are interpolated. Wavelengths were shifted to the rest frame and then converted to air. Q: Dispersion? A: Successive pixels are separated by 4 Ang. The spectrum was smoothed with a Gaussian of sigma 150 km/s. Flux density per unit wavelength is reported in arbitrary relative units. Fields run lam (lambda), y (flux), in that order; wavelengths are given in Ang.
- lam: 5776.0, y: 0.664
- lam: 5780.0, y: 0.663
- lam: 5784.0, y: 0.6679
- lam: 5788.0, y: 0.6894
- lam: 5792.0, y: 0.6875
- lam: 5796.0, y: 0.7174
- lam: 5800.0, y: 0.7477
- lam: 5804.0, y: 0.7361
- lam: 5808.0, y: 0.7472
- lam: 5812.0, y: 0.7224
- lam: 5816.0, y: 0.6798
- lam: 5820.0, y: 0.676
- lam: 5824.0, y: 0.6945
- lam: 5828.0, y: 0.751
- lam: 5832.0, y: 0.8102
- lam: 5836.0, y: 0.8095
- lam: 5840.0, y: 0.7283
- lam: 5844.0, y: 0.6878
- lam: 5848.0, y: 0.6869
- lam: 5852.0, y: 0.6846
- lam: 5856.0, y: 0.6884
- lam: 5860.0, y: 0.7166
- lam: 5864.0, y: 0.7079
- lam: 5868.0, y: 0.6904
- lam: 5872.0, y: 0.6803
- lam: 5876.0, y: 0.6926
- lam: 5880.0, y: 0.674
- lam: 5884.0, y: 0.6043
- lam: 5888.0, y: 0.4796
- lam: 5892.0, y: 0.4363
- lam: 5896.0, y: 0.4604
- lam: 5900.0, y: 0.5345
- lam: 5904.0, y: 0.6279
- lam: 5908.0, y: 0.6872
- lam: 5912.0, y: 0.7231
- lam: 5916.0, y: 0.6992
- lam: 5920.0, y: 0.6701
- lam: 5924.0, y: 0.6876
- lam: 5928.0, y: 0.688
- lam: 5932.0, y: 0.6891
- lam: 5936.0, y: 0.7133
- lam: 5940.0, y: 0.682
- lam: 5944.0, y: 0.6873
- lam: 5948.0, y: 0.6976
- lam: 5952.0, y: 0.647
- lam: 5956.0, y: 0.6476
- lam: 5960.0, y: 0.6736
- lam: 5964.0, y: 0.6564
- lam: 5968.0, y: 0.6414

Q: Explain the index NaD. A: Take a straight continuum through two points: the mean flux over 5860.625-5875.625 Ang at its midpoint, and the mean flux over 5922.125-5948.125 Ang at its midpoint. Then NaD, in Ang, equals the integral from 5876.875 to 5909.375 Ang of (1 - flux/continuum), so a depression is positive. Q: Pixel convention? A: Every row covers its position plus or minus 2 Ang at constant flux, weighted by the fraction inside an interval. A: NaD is 6.03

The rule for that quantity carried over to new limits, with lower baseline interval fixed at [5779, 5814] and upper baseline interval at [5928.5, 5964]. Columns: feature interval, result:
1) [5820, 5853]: -1.3 Ang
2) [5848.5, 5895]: 3.7 Ang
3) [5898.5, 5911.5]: 1.0 Ang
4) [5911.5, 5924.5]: -0.2 Ang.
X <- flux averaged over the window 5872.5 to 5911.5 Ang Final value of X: 0.587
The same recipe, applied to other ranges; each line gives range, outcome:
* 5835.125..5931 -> 0.655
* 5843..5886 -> 0.683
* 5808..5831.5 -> 0.715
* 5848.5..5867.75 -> 0.698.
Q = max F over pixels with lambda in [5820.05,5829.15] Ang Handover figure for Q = 0.751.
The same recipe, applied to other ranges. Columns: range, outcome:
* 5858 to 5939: 0.7231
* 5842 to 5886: 0.7166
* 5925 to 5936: 0.7133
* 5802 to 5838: 0.8102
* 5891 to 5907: 0.6279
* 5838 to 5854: 0.7283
